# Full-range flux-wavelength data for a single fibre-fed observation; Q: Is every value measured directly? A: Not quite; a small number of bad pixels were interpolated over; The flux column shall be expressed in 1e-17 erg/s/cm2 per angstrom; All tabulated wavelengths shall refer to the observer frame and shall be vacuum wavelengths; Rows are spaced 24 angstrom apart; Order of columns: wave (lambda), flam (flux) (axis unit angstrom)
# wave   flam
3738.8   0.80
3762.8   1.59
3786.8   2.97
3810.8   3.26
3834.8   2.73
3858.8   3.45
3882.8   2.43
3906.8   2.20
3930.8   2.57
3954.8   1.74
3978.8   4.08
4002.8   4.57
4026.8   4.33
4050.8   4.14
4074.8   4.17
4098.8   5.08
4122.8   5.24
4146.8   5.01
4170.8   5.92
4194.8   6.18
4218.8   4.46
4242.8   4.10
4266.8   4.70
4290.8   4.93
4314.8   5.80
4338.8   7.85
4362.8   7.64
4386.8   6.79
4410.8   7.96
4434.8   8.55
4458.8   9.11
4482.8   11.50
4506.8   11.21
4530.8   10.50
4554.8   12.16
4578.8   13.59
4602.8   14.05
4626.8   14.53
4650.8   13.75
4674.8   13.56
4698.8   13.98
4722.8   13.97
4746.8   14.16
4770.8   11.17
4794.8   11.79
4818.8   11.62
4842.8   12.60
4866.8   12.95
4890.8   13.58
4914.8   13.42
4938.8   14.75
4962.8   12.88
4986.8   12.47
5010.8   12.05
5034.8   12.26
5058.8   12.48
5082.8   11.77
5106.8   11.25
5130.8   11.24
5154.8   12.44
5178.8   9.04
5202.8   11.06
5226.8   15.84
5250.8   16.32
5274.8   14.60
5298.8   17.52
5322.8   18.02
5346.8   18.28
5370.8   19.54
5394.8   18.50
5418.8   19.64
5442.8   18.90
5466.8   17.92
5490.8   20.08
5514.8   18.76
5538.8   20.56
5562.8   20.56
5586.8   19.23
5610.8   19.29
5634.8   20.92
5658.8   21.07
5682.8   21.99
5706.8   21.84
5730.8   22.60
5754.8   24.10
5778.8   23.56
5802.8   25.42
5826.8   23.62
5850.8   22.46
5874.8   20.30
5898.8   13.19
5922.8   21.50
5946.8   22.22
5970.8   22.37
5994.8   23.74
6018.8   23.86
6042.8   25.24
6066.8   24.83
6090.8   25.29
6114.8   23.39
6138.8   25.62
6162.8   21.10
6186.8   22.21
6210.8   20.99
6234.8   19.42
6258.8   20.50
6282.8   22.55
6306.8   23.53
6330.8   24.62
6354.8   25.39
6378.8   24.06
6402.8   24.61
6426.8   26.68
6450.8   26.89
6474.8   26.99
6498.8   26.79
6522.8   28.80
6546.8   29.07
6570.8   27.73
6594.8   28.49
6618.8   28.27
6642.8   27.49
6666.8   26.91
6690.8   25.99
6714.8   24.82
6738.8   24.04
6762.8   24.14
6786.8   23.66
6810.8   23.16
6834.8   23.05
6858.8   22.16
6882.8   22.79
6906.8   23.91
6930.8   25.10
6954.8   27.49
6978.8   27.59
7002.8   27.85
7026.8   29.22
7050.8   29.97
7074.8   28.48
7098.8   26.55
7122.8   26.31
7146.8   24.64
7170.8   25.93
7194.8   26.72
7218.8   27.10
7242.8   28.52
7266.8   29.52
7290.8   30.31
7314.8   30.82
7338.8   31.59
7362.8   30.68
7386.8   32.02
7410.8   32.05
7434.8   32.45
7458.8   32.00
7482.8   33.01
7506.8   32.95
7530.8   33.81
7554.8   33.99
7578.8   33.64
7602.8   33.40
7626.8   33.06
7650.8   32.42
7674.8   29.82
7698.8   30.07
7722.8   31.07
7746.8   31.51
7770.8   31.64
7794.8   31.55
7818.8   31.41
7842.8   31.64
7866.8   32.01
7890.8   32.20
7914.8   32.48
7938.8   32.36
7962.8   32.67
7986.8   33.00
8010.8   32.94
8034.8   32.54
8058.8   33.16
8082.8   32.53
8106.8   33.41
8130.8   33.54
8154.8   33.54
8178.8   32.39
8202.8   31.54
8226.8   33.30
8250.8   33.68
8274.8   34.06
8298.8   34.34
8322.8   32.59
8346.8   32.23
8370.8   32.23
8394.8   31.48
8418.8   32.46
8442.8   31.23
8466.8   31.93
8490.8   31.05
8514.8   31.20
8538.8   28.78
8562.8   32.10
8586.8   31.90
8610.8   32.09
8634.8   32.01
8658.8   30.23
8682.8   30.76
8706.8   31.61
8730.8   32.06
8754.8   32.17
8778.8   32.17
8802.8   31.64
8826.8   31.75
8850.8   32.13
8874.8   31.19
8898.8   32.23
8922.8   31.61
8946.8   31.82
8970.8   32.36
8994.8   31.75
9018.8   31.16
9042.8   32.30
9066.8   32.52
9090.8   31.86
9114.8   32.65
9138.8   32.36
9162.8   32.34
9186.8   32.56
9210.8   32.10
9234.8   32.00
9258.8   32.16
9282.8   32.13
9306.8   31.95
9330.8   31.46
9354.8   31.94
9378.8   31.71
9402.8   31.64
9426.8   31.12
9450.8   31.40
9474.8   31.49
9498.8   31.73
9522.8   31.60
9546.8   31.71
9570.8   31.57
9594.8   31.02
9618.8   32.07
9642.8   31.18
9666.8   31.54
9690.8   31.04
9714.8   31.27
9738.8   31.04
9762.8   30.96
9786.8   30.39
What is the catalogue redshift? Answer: 0.000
